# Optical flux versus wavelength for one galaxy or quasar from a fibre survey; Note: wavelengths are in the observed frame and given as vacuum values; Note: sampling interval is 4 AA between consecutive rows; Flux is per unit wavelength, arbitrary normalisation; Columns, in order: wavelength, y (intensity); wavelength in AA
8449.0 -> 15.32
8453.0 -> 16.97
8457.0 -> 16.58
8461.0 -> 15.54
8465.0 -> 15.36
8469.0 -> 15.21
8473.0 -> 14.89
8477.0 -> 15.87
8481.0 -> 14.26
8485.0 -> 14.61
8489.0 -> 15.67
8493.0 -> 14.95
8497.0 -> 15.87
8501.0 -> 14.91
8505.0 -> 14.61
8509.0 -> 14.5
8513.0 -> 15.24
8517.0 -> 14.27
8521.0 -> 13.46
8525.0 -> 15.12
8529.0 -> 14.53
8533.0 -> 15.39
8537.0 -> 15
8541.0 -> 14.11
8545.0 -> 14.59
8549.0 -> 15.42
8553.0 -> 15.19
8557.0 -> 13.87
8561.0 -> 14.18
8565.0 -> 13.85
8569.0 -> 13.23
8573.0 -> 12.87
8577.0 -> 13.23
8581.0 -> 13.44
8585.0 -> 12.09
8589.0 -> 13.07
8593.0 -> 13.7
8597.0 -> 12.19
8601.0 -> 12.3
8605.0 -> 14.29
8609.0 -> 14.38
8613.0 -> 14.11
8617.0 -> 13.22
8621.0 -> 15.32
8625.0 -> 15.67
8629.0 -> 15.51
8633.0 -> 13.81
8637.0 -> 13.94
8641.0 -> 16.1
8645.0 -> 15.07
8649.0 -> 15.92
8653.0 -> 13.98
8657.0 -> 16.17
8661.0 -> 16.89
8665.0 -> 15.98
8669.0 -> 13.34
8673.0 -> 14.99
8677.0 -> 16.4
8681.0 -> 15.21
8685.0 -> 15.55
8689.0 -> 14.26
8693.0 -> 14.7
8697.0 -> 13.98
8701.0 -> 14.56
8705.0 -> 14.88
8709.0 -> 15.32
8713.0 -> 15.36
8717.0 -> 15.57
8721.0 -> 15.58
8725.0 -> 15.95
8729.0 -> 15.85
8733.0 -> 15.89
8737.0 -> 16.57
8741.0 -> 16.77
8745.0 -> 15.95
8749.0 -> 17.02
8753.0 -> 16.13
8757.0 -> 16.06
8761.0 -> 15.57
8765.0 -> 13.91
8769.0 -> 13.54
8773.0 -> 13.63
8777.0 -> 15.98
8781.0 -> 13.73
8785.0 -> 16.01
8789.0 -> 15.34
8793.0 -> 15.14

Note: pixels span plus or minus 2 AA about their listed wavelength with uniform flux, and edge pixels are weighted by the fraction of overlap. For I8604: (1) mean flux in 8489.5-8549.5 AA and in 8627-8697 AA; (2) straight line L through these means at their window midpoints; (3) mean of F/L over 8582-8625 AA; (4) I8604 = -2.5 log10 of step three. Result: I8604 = 0.11 mag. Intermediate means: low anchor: 14.8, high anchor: 15.1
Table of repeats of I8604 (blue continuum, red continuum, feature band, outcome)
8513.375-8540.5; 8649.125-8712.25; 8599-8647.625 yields 0.03 mag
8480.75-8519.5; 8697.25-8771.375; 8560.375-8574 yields 0.12 mag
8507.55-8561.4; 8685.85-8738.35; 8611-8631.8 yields 0.02 mag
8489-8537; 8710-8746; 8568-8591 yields 0.17 mag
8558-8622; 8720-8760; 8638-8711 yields -0.01 mag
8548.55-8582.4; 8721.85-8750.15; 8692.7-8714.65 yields 0.07 mag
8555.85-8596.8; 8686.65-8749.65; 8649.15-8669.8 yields -0.06 mag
